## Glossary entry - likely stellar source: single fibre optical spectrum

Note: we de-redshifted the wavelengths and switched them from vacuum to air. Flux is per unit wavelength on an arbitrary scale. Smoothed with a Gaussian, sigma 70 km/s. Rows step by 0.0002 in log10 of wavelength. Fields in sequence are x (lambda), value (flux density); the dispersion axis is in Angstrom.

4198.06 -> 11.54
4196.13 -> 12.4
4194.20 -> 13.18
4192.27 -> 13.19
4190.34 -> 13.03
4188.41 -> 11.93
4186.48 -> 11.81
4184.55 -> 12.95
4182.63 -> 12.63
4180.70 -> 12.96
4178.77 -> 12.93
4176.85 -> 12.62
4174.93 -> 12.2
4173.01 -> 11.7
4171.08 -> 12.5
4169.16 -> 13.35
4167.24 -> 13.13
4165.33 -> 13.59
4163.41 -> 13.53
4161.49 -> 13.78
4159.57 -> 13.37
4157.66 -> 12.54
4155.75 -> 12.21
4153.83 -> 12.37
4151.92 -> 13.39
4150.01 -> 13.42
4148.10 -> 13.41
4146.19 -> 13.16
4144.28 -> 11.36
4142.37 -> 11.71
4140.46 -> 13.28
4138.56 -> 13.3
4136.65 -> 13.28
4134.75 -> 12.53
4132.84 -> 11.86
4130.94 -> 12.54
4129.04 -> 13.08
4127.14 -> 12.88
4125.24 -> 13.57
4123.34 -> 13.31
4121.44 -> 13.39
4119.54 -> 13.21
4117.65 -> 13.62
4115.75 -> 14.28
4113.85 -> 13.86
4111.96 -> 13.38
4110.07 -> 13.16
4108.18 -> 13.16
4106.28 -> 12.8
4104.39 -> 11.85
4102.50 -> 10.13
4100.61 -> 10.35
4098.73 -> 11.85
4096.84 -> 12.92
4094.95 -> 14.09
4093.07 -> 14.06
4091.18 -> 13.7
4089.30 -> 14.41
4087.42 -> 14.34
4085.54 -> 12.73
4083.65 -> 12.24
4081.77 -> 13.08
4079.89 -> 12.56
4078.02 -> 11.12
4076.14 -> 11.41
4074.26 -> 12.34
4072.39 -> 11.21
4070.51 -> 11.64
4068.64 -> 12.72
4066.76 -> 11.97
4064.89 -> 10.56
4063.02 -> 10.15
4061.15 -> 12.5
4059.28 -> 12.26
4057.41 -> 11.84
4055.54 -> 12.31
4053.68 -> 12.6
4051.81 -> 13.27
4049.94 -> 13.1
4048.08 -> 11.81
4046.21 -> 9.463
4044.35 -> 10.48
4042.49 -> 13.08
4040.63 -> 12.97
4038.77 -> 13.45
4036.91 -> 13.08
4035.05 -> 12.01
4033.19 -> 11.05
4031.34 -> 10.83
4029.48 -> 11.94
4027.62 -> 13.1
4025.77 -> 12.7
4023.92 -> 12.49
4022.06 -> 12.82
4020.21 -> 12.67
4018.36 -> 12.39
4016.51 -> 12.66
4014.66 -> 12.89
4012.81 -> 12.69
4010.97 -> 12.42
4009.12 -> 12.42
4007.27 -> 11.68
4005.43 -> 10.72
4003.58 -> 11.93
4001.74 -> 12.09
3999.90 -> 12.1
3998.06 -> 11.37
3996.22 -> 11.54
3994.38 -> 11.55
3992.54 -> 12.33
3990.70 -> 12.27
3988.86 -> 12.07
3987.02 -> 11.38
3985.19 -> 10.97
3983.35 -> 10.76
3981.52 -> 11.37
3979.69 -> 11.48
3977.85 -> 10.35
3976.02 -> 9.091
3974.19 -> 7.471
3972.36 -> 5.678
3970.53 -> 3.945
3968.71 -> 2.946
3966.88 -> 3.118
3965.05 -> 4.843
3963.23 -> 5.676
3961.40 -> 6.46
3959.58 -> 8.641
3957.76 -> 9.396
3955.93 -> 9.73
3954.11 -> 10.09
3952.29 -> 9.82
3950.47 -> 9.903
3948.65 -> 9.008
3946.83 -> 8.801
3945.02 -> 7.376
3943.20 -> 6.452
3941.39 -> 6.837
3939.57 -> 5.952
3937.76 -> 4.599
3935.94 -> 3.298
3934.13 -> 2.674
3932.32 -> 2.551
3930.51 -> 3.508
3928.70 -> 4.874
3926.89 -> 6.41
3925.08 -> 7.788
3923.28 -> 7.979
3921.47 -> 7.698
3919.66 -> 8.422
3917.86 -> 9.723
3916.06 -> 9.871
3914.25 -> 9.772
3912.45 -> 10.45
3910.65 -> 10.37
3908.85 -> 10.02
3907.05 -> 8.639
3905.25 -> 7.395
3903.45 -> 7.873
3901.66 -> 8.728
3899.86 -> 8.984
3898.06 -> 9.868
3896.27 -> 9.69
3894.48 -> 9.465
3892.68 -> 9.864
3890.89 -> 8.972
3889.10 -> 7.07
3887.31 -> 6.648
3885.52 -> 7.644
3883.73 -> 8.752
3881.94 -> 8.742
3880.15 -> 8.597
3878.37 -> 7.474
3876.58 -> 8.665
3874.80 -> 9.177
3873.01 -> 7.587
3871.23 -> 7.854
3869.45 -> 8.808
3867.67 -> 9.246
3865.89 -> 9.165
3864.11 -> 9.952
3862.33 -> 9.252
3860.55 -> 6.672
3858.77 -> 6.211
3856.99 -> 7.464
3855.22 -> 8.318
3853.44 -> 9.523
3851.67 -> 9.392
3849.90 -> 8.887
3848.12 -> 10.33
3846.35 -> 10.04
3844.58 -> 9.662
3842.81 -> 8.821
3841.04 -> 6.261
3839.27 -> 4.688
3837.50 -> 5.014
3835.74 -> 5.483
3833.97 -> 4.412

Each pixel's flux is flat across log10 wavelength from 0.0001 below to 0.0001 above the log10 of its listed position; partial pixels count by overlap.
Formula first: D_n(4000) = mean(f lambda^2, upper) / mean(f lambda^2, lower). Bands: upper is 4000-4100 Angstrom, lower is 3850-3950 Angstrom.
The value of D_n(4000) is 1.67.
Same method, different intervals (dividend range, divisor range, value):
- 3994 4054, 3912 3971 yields 1.83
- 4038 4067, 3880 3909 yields 1.51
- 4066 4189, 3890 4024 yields 1.53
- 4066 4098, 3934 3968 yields 1.93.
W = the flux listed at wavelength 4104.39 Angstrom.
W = 11.85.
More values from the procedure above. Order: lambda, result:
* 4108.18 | 13.16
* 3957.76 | 9.396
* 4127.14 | 12.88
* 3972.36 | 5.678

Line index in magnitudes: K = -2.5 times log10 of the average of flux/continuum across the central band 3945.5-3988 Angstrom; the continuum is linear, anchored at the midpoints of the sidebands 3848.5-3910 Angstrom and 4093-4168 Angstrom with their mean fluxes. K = 0.212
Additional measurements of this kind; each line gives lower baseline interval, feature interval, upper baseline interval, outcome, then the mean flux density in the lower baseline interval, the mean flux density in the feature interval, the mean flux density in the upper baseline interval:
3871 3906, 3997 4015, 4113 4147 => -0.13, 8.47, 12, 13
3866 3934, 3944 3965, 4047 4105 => 0.12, 8.19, 8.46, 12.3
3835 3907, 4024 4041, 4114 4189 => -0.13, 8.32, 12.3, 12.9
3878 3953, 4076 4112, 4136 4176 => -0.10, 7.82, 12.7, 12.9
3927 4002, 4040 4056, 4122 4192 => -0.19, 8.11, 12.1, 12.8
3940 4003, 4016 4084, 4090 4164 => -0.11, 9.03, 12.1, 12.9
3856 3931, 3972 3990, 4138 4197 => -0.04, 8.39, 10.2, 12.8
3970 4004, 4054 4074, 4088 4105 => 0.02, 10.6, 11.8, 12.7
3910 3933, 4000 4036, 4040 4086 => -0.15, 7.66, 12.2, 12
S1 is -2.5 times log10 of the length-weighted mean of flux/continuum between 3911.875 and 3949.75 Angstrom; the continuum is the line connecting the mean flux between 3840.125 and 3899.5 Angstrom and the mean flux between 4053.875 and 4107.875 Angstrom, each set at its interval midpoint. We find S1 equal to 0.37 mag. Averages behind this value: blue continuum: 8.61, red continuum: 12.3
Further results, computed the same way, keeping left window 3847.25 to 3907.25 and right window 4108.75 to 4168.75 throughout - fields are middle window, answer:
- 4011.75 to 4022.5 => -0.16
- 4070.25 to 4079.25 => 0.04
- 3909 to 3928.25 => 0.05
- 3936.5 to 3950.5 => 0.34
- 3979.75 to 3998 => -0.11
